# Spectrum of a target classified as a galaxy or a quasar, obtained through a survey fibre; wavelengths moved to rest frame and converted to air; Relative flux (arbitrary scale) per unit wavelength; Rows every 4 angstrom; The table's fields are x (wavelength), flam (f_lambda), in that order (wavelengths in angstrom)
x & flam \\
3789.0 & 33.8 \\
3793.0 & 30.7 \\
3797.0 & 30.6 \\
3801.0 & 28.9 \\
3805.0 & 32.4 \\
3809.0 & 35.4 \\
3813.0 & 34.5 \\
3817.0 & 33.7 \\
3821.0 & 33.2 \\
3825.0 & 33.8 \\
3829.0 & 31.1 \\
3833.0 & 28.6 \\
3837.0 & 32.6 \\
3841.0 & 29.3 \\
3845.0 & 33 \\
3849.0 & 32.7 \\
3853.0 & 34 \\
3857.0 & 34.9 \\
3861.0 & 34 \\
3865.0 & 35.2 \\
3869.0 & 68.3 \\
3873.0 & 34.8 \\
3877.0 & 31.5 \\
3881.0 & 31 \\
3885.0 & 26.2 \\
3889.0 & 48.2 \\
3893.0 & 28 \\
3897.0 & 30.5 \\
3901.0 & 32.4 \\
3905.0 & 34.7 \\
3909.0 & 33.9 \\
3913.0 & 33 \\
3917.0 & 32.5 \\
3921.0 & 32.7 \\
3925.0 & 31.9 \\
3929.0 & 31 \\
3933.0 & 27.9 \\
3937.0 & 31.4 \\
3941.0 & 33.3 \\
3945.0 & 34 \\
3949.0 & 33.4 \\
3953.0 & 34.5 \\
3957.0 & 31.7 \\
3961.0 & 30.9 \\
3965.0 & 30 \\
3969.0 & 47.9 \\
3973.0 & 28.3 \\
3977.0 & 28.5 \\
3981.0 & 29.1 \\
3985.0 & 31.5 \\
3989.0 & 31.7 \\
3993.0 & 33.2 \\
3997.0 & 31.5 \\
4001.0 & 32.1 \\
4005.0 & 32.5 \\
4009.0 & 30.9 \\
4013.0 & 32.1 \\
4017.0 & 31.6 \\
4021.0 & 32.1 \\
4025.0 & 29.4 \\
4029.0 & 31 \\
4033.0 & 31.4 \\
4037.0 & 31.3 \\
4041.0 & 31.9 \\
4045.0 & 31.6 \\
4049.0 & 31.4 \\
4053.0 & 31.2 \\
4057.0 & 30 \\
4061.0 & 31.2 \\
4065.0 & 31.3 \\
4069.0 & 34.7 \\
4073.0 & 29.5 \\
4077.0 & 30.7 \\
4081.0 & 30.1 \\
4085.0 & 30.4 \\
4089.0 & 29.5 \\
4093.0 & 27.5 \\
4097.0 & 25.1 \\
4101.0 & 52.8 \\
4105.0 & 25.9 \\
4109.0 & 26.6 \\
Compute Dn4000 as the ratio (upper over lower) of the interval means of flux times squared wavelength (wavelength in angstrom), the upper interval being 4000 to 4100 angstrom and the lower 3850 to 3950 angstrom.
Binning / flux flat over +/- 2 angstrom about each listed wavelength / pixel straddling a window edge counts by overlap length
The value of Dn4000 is 0.97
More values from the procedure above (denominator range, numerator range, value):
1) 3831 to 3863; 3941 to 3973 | 1.12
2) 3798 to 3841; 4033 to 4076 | 1.10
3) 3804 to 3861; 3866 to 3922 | 1.12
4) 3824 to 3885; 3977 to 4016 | 0.97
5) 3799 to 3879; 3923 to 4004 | 0.99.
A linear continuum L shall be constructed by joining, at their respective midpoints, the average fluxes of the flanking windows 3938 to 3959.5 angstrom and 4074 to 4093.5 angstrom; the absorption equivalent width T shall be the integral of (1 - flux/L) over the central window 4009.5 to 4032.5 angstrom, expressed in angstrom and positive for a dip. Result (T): 0.1 angstrom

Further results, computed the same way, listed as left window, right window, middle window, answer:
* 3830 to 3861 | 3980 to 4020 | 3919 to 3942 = 0.5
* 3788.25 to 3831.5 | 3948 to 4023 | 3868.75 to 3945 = -2.9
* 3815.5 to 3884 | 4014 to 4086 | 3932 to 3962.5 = 0.6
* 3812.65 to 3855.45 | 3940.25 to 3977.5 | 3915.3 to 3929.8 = 0.4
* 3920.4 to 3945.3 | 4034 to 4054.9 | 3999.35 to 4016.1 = -0.2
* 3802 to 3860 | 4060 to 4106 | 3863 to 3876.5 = -4.9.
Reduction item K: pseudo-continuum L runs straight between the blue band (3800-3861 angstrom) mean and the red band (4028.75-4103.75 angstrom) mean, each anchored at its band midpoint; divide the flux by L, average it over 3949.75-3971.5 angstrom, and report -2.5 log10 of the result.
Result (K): -0.086 mag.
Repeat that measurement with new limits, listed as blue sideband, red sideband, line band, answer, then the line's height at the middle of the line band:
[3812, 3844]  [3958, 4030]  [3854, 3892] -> -0.18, 32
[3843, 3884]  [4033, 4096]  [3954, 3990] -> 0.04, 33.5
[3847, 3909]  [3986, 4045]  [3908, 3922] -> 0.05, 34.6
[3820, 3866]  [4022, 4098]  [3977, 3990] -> 0.03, 31.3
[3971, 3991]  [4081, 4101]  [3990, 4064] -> -0.04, 30.2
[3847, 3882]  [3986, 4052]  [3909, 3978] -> 0.06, 34.5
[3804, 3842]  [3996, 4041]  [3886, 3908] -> -0.07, 32.1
